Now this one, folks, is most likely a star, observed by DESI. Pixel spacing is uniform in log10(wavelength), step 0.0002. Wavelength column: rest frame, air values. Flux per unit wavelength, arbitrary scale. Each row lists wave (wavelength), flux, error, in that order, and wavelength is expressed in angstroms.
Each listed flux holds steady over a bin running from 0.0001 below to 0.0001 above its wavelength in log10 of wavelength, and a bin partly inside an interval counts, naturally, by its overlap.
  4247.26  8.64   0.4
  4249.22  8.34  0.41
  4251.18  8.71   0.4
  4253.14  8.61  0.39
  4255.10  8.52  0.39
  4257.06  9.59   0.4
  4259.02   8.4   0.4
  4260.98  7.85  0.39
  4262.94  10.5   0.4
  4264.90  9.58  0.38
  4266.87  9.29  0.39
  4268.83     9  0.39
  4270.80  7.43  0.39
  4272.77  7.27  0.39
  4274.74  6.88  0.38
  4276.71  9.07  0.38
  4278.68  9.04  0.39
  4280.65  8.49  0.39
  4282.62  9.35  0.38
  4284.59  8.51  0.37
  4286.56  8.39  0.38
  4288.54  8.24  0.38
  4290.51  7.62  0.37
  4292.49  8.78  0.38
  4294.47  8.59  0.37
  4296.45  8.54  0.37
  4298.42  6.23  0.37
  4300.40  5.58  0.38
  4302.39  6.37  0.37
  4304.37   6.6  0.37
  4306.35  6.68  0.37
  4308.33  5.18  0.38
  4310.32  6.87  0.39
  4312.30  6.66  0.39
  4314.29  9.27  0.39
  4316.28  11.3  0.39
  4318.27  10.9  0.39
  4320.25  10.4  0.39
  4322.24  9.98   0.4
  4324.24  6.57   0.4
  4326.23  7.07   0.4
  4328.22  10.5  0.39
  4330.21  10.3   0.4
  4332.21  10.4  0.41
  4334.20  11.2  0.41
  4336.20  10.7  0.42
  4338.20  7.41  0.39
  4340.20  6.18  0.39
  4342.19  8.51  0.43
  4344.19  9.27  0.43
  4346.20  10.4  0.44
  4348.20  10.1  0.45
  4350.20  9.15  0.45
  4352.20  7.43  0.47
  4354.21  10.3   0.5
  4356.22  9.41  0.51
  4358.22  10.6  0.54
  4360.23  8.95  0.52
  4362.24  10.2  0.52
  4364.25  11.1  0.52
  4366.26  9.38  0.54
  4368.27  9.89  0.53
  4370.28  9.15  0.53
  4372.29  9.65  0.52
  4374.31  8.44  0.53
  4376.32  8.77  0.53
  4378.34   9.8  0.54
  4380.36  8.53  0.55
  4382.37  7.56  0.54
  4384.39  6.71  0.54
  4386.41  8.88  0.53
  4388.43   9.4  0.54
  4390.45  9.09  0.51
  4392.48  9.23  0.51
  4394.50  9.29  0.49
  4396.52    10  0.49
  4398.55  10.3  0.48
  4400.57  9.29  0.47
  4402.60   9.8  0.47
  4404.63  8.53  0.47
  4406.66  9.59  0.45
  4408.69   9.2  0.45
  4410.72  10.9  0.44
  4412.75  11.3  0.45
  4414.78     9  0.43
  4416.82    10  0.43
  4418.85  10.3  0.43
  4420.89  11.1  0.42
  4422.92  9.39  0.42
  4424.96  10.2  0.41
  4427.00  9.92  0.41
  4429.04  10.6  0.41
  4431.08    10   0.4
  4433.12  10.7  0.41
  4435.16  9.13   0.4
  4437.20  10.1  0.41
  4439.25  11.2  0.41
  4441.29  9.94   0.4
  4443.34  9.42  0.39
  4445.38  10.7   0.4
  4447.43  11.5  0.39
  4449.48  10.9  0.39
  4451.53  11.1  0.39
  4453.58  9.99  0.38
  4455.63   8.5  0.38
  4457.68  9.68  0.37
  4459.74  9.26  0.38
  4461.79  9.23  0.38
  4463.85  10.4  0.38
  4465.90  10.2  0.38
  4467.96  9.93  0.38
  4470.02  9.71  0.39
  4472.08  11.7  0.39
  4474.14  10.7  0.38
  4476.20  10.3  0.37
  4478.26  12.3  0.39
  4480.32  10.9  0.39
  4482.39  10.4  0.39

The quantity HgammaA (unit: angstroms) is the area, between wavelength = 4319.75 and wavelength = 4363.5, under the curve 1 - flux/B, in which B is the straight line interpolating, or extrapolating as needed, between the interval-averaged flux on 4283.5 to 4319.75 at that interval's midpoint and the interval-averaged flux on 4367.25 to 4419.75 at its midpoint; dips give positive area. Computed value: -4.3 angstroms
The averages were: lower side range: 7.84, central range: 9.32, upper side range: 9.33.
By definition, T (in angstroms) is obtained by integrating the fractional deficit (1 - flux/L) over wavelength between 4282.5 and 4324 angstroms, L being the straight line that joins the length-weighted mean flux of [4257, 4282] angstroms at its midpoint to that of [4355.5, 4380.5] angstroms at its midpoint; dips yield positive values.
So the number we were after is 4.19 angstroms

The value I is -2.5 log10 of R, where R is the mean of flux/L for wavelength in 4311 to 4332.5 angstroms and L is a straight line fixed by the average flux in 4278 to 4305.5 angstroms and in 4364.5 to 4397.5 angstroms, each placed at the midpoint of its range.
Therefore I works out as -0.13 mag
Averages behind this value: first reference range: 7.86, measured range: 9.33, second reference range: 9.03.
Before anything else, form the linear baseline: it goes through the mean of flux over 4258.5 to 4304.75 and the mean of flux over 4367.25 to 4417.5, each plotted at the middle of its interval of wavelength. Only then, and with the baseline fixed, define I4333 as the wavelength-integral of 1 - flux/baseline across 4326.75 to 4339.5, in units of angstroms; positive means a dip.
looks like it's -1.8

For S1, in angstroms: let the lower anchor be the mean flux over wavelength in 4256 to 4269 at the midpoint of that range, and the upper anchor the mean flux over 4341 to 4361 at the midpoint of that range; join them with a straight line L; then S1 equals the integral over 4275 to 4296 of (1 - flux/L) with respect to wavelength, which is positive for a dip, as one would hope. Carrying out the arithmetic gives 1.57 angstroms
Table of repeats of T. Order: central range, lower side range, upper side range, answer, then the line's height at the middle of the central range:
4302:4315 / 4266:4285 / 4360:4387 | 2.82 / 8.65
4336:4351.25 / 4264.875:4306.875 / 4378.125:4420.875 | -0.31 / 8.69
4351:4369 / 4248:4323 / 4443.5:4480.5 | -0.98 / 9.18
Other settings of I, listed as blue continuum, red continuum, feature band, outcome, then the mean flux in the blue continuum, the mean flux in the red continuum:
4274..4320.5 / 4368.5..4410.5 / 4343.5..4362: -0.10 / 8.03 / 9.11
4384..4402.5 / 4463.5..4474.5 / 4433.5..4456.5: -0.02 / 9.25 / 10.4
